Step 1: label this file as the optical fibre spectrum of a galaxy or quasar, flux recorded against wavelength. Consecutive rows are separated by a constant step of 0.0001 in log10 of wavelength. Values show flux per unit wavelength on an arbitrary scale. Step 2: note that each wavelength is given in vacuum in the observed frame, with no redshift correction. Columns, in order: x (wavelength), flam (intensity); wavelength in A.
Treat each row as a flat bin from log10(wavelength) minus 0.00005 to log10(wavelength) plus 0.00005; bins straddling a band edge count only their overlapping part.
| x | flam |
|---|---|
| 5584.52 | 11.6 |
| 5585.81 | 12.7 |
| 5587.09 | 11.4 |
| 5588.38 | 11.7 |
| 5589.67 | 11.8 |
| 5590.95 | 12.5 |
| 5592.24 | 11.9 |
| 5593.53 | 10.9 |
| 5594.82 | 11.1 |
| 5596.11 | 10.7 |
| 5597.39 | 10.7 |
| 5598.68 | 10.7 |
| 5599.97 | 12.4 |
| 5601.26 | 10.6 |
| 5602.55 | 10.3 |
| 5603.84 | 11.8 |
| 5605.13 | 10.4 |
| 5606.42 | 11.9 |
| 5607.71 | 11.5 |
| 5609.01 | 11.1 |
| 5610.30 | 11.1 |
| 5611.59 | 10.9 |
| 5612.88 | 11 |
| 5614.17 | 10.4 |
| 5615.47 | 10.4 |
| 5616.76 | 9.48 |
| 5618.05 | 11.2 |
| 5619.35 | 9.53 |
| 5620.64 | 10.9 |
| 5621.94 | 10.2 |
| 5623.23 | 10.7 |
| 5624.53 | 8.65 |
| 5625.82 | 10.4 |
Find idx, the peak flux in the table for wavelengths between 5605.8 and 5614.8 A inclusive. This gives 11.9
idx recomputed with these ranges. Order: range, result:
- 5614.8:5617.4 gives 10.4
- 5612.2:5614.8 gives 11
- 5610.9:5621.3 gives 11.2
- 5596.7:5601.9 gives 12.4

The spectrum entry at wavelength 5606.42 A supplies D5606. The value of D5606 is 11.9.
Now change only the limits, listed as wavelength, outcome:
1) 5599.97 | 12.4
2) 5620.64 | 10.9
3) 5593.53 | 10.9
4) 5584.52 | 11.6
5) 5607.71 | 11.5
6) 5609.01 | 11.1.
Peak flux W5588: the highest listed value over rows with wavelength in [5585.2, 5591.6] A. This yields 12.7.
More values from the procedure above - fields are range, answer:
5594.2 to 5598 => 11.1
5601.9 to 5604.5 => 11.8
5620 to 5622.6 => 10.9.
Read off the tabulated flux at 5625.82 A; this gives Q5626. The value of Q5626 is 10.4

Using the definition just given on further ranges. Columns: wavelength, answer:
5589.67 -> 11.8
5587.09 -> 11.4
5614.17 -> 10.4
